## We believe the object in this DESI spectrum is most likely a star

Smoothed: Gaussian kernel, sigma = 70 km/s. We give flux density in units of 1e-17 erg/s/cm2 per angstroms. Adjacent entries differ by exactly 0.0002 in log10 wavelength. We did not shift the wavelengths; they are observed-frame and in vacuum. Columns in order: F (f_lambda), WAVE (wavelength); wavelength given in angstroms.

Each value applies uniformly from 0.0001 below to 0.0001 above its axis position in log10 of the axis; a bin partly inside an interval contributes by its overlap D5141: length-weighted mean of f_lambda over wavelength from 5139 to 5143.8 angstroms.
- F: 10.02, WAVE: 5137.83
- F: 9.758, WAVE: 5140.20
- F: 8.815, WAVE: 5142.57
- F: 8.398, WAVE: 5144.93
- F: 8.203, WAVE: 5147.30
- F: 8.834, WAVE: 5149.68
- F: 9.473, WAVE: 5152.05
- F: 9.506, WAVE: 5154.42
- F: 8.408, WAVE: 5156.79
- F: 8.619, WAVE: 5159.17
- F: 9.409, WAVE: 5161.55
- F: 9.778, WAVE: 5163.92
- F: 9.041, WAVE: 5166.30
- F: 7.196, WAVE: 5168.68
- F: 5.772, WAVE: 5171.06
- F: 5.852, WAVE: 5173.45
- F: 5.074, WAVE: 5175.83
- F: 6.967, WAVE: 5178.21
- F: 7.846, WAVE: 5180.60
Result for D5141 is 9.28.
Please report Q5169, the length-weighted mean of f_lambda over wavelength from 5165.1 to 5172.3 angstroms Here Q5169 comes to 7.32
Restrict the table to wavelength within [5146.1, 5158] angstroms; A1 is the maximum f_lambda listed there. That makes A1 9.506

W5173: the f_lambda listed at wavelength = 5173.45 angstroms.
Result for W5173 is 5.852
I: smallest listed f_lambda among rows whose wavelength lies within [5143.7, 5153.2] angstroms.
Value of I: 8.203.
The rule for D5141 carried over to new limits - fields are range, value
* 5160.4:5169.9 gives 8.85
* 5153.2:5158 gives 8.96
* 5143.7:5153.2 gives 8.73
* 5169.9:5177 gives 5.56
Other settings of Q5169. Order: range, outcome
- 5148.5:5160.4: 8.97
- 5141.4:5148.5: 8.47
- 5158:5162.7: 9.01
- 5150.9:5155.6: 9.5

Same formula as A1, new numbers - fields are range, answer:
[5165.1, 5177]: 9.041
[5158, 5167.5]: 9.778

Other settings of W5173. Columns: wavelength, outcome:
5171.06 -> 5.772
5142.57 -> 8.815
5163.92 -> 9.778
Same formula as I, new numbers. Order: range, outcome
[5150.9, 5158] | 8.408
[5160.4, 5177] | 5.074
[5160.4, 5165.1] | 9.409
